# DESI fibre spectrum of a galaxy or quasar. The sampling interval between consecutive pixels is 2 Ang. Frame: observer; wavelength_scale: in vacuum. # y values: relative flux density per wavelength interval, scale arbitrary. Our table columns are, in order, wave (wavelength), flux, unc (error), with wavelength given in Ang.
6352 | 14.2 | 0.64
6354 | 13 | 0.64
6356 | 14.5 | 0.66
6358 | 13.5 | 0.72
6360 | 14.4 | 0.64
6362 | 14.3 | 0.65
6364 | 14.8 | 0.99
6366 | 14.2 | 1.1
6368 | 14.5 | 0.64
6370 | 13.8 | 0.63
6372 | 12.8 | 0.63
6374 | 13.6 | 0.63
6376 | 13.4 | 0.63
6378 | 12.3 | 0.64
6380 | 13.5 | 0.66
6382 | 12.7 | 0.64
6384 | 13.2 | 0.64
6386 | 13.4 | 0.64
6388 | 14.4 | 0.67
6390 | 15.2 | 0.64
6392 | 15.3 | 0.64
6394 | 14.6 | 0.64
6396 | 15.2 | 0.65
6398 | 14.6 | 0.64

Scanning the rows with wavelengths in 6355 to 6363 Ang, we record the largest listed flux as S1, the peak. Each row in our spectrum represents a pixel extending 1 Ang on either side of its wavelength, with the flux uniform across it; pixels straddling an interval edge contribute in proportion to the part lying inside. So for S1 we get 14.5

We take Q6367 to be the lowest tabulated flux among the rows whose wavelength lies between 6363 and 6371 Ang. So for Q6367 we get 13.8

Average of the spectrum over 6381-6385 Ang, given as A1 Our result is 12.9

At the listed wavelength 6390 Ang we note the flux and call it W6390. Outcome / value 15.2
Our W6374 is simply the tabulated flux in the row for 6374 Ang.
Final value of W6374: 13.6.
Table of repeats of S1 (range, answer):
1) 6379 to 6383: 13.5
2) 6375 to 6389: 14.4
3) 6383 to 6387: 13.4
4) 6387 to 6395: 15.3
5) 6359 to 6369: 14.8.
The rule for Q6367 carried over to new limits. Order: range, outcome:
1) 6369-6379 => 12.3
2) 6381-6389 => 12.7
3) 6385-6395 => 13.4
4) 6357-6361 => 13.5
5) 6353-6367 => 13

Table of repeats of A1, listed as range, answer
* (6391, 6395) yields 14.9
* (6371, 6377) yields 13.3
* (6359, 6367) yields 14.4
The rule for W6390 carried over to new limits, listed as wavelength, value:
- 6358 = 13.5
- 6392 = 15.3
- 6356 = 14.5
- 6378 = 12.3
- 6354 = 13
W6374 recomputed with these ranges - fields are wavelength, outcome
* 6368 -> 14.5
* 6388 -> 14.4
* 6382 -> 12.7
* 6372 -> 12.8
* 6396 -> 15.2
